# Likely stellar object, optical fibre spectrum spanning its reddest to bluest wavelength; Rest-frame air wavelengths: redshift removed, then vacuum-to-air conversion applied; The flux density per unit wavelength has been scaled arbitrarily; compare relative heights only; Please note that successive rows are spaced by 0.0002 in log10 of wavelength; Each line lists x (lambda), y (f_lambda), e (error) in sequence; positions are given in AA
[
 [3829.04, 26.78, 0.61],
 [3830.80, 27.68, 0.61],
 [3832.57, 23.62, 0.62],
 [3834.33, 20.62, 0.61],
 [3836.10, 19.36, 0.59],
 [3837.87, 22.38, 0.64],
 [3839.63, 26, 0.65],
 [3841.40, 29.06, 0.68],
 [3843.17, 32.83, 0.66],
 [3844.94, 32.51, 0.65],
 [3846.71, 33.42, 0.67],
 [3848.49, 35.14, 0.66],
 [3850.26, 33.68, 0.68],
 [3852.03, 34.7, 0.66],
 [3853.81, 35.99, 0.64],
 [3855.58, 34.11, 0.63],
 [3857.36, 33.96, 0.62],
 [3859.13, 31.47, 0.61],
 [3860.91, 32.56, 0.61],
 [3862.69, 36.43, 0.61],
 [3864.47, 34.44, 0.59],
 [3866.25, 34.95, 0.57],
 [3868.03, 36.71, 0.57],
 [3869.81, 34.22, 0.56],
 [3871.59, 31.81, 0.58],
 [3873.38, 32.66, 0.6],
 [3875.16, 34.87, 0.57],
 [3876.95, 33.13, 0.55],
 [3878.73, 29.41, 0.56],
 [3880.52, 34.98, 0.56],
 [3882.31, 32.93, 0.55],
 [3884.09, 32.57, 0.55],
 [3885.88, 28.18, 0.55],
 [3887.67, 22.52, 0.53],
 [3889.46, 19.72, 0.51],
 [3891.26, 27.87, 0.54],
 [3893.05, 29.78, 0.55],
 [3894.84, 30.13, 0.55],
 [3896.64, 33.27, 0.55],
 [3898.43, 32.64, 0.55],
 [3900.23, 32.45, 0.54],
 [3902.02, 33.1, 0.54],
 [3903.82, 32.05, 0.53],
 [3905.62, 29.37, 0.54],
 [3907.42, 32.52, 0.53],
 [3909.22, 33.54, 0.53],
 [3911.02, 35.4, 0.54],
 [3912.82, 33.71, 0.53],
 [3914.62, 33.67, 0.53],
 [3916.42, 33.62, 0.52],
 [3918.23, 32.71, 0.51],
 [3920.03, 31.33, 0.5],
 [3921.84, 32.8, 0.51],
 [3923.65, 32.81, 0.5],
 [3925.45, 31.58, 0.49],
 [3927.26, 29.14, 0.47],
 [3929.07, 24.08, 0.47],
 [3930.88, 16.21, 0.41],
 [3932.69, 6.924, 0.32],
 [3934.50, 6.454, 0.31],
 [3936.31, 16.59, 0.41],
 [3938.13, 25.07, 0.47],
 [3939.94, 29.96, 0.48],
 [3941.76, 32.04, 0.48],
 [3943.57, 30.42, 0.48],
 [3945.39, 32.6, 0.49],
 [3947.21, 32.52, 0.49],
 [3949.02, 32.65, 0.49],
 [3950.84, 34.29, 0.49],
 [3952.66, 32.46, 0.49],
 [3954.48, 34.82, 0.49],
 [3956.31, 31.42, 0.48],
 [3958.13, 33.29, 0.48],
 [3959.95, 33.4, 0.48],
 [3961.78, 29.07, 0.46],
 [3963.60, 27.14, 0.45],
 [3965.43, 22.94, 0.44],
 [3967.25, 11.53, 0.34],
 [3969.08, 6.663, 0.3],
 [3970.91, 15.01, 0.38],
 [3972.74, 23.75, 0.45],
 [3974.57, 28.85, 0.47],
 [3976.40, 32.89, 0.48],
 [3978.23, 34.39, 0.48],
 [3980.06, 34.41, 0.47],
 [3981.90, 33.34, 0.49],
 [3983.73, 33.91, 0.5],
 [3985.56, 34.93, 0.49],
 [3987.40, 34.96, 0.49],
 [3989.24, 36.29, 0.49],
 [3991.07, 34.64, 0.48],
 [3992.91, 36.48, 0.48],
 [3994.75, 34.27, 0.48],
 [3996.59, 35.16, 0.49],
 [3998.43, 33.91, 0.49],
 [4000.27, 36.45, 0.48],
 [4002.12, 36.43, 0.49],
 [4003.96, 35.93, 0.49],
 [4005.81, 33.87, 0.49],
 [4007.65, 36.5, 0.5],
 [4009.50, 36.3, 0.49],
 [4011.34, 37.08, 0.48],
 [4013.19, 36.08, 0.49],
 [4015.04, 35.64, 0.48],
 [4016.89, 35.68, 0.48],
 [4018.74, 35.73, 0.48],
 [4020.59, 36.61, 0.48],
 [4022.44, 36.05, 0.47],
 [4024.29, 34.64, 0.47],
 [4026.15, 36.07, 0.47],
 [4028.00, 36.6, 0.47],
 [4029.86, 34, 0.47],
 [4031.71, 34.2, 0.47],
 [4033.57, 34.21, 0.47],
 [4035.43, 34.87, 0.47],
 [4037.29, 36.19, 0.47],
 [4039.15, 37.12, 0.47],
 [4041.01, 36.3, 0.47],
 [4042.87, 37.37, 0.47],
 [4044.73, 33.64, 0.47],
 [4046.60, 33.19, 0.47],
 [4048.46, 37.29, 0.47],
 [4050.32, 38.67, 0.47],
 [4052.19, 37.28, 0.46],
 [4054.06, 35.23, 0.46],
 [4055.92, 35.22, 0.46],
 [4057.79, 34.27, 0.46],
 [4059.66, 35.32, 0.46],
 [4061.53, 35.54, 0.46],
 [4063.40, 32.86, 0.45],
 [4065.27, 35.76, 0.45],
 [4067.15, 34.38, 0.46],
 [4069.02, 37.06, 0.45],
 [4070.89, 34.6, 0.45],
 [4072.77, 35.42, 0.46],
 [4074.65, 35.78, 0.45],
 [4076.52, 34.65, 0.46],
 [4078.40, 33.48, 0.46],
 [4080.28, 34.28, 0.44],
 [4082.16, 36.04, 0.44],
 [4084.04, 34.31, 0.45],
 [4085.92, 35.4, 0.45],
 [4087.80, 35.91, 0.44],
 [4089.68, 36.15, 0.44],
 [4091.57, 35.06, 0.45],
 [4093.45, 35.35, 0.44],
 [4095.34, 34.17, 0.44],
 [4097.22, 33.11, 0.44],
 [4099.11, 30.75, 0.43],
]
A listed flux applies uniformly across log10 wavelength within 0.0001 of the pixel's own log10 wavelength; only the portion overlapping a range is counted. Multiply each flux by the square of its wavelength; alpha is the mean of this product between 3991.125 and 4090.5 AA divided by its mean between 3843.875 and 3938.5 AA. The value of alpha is 1.26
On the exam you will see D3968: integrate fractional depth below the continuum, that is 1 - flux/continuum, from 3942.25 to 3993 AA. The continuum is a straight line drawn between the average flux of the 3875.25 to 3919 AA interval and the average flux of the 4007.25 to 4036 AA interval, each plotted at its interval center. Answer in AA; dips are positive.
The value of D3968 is 5.8 AA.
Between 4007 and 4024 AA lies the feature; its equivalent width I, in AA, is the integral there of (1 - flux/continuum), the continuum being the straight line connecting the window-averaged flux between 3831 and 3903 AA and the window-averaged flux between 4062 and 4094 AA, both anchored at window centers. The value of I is -1.1 AA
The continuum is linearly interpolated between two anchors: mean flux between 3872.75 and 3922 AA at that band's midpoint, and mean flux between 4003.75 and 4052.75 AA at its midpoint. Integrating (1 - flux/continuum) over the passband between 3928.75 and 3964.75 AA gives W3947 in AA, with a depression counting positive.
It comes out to 6.6 AA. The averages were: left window 31.4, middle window 27.1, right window 35.8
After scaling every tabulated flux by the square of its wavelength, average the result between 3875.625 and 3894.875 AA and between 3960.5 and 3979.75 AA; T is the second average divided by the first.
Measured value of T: 0.8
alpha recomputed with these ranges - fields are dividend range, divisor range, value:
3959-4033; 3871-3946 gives 1.16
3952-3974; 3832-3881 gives 0.84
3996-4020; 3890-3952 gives 1.28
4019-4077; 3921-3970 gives 1.42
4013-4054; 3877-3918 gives 1.23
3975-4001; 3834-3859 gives 1.22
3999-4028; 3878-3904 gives 1.27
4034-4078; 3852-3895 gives 1.22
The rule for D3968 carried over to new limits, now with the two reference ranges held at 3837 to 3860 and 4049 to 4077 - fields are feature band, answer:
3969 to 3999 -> 2.4 AA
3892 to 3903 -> 0.3 AA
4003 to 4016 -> -0.5 AA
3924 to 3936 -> 4.9 AA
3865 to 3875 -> -0.6 AA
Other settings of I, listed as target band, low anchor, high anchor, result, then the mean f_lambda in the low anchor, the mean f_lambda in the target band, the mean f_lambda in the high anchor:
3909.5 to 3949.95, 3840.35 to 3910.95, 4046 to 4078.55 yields 6.4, 32.2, 27.9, 35.4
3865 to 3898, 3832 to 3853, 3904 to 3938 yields -3.6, 28.7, 31.1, 27.4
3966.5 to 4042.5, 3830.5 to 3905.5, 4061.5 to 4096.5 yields 1.0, 31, 33.2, 35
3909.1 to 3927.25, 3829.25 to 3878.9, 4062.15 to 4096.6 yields -0.3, 31.3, 32.9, 35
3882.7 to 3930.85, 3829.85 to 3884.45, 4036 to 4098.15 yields 2.8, 31.6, 30.6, 35.3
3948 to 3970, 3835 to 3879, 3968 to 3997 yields 2.4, 32.2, 27.5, 30.4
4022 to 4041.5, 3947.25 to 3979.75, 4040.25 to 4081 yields -1.4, 27.6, 35.4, 35.3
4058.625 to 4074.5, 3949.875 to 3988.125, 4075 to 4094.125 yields -0.5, 28.7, 35.1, 35.1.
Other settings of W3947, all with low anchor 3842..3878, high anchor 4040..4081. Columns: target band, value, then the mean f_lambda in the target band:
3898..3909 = 0.7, 32.1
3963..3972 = 4.7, 16.4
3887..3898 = 2.1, 27.5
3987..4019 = -0.6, 35.6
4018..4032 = -0.2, 35.6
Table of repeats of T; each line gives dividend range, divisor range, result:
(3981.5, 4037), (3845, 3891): 1.17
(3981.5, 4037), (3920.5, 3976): 1.40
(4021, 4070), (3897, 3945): 1.33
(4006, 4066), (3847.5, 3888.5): 1.17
